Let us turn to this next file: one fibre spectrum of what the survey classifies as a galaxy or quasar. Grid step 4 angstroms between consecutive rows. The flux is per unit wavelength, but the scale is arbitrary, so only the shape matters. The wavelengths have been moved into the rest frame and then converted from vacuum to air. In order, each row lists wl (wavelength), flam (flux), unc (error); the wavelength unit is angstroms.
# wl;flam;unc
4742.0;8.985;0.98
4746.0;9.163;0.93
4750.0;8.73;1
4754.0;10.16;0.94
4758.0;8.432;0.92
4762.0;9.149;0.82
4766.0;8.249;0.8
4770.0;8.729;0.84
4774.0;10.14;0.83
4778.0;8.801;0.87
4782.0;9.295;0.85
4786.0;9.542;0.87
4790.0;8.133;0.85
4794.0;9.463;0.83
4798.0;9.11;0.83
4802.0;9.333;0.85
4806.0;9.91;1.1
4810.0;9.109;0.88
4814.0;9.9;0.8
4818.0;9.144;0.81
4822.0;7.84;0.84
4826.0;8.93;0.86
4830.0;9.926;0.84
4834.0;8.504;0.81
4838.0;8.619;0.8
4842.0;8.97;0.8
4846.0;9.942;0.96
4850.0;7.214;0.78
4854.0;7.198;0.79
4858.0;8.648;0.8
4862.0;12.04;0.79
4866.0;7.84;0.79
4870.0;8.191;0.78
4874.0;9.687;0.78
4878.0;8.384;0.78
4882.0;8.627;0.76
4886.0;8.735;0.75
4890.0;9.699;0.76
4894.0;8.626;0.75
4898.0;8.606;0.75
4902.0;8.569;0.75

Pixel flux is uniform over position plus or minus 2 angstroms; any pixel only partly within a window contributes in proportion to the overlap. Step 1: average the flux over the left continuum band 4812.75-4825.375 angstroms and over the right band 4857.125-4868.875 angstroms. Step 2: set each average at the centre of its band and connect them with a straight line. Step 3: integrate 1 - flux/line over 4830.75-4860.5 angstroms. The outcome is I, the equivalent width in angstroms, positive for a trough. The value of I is 2.2 angstroms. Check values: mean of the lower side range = 8.9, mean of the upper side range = 9.49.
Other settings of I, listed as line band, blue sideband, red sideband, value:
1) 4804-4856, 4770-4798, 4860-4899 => 1.5 angstroms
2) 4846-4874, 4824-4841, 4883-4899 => 0.8 angstroms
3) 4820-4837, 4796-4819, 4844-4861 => 0.4 angstroms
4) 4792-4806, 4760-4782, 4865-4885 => -0.7 angstroms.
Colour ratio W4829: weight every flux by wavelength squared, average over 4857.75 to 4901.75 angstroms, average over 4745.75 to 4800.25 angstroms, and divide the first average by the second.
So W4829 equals 1.04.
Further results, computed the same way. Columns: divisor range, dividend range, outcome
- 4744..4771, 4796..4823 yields 1.06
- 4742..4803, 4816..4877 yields 1.00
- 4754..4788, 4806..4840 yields 1.02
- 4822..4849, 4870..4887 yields 1.00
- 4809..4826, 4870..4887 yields 1.00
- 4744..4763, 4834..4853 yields 0.98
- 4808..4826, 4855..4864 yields 1.13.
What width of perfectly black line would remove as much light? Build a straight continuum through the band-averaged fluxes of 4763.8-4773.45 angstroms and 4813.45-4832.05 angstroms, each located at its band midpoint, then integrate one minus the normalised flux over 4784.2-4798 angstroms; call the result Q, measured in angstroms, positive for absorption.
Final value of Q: -0.2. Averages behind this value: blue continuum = 8.75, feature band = 9.05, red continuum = 9.09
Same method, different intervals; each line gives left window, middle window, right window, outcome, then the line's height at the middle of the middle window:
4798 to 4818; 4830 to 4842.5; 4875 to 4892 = 0.5 angstroms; 9.26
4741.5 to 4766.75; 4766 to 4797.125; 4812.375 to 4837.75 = -0.3 angstroms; 9.01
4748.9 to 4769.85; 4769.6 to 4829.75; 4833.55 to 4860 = -3.4 angstroms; 8.71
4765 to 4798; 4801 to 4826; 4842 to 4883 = -0.6 angstroms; 8.96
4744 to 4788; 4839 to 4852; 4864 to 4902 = 0.2 angstroms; 8.84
